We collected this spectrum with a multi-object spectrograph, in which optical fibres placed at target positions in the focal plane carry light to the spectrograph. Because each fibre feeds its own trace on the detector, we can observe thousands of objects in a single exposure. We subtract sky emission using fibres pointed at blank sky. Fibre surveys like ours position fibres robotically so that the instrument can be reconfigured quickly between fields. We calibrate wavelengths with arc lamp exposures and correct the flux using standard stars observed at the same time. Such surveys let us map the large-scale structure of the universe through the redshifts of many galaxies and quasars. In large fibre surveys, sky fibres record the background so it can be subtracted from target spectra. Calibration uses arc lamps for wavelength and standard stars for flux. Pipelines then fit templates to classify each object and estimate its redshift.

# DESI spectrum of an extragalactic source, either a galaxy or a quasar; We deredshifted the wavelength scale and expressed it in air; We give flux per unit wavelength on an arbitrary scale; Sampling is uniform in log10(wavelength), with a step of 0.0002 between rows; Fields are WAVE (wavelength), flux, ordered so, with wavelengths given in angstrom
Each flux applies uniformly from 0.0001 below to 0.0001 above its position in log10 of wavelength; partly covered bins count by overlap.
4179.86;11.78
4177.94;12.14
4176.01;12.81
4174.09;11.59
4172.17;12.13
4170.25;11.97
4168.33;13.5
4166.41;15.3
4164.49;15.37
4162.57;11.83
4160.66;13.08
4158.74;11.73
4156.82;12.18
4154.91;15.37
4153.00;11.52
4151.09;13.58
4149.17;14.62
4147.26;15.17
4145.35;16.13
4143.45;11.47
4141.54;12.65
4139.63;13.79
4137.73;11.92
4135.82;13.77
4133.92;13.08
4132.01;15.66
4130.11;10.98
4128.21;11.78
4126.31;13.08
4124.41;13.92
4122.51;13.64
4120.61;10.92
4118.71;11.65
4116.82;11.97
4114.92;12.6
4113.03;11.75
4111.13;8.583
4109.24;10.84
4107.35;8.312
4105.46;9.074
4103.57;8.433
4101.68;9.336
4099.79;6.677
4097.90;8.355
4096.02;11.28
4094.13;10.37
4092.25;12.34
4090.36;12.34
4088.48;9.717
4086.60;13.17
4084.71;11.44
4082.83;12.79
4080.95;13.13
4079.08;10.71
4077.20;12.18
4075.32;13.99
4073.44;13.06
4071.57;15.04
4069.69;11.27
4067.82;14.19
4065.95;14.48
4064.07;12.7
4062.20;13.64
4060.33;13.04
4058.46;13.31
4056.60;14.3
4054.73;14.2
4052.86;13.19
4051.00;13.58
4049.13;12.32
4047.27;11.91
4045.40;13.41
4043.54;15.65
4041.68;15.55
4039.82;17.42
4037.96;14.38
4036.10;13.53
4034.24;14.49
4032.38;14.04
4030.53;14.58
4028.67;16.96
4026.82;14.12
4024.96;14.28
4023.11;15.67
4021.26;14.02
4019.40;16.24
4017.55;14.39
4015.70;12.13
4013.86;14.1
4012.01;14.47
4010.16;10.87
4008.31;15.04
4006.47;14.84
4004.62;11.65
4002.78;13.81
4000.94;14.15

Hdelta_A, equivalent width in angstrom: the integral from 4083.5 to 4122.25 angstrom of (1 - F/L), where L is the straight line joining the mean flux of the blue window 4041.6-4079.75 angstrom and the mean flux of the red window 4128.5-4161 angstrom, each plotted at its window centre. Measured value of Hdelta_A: 8.2 angstrom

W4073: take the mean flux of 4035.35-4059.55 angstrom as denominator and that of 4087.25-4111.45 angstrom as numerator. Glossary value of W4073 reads 0.69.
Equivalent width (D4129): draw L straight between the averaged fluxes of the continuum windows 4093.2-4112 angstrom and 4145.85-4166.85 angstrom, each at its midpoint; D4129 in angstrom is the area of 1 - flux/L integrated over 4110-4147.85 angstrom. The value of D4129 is -4.6 angstrom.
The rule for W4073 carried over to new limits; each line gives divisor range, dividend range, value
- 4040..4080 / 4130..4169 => 1.00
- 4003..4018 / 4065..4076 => 1.02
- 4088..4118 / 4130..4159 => 1.33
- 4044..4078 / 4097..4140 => 0.84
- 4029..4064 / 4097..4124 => 0.73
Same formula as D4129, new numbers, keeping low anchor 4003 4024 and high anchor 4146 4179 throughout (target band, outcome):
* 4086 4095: 1.34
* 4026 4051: -1.16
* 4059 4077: 0.31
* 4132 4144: 0.23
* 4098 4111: 4.57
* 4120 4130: 0.59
